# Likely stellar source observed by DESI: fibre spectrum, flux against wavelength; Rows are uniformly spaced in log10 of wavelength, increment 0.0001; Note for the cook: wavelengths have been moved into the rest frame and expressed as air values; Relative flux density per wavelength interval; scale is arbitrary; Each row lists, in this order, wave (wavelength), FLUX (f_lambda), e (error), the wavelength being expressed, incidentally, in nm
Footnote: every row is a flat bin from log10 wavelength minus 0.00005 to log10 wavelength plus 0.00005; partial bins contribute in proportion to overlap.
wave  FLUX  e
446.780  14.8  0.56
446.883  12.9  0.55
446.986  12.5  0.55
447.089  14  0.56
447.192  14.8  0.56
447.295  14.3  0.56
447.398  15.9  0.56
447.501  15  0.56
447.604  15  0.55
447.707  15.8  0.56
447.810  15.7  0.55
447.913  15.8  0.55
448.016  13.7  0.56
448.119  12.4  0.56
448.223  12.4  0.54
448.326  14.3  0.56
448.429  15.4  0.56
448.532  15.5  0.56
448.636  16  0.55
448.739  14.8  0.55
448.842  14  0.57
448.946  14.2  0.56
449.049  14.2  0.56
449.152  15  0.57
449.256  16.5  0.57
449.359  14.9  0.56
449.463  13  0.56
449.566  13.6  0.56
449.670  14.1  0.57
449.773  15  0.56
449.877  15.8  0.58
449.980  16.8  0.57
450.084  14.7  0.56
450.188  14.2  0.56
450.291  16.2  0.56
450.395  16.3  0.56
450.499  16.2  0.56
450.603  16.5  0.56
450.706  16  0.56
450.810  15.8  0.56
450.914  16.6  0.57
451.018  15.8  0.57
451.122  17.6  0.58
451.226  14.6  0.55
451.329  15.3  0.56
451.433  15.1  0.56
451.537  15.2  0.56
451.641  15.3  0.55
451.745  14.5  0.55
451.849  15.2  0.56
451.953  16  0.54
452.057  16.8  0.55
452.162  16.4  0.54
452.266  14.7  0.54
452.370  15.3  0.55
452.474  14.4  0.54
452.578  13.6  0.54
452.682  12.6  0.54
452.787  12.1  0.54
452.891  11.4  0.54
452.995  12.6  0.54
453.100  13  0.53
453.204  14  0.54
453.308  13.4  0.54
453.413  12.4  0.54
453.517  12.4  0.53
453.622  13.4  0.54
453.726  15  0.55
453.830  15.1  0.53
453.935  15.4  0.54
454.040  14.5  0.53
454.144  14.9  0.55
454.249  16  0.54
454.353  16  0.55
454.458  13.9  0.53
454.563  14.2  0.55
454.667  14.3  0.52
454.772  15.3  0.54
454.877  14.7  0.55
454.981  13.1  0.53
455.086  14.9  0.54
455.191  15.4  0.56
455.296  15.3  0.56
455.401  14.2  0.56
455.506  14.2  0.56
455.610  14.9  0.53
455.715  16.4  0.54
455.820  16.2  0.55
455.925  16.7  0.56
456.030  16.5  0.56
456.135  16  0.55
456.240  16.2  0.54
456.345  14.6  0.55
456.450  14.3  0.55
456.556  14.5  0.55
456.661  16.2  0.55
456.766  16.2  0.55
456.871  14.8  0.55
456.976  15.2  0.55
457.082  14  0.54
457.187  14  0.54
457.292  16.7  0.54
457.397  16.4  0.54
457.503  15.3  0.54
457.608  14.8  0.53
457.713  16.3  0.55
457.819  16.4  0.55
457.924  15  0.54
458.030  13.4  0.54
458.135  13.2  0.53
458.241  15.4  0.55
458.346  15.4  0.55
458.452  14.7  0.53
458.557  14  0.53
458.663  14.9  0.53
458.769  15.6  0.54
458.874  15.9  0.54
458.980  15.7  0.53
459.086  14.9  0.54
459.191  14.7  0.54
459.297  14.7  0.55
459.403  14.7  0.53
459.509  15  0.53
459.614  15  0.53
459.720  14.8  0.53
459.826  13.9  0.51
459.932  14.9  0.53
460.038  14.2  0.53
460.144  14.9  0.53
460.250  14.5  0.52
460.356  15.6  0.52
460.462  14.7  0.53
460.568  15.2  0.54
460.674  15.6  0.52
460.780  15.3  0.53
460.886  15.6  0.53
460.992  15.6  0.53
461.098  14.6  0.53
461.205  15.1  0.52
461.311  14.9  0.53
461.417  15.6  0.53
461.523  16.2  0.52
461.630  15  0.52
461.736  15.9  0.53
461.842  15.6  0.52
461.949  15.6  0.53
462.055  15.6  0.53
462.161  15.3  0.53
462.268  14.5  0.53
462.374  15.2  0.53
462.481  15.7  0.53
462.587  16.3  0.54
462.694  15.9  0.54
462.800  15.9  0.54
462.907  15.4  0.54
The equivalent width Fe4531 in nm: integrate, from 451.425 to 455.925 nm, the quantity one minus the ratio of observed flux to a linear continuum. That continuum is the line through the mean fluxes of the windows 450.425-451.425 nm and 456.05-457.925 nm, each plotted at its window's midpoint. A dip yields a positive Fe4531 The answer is 0.35 nm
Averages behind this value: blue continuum 16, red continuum 15.4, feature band 14.5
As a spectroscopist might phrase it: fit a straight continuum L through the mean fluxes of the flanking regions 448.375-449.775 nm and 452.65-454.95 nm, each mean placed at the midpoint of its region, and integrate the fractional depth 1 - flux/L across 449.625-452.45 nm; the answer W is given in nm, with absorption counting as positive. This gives -0.24 nm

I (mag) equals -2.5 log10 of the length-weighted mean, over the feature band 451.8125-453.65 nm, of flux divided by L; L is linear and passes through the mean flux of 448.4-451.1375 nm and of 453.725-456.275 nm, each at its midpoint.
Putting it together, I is 0.10 mag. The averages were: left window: 15.3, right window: 15.2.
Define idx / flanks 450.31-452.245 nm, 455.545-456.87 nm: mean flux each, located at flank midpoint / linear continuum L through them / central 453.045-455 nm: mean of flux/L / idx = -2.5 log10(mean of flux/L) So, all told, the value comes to 0.11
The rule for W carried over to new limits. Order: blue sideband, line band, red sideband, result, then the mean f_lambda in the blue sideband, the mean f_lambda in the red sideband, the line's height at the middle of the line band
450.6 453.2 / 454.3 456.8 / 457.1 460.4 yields -0.041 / 14.8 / 15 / 14.9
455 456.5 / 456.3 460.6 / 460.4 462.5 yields 0.101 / 15.4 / 15.3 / 15.4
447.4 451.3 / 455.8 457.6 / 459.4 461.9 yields -0.044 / 15.1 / 15.1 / 15.1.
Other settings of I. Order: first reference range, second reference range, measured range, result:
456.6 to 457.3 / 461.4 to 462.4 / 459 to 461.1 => 0.030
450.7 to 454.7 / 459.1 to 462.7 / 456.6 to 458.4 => -0.020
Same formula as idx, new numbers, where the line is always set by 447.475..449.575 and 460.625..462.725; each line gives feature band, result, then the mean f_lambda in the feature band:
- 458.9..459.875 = 0.033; 14.9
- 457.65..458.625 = 0.027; 14.9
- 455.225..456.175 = -0.036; 15.6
